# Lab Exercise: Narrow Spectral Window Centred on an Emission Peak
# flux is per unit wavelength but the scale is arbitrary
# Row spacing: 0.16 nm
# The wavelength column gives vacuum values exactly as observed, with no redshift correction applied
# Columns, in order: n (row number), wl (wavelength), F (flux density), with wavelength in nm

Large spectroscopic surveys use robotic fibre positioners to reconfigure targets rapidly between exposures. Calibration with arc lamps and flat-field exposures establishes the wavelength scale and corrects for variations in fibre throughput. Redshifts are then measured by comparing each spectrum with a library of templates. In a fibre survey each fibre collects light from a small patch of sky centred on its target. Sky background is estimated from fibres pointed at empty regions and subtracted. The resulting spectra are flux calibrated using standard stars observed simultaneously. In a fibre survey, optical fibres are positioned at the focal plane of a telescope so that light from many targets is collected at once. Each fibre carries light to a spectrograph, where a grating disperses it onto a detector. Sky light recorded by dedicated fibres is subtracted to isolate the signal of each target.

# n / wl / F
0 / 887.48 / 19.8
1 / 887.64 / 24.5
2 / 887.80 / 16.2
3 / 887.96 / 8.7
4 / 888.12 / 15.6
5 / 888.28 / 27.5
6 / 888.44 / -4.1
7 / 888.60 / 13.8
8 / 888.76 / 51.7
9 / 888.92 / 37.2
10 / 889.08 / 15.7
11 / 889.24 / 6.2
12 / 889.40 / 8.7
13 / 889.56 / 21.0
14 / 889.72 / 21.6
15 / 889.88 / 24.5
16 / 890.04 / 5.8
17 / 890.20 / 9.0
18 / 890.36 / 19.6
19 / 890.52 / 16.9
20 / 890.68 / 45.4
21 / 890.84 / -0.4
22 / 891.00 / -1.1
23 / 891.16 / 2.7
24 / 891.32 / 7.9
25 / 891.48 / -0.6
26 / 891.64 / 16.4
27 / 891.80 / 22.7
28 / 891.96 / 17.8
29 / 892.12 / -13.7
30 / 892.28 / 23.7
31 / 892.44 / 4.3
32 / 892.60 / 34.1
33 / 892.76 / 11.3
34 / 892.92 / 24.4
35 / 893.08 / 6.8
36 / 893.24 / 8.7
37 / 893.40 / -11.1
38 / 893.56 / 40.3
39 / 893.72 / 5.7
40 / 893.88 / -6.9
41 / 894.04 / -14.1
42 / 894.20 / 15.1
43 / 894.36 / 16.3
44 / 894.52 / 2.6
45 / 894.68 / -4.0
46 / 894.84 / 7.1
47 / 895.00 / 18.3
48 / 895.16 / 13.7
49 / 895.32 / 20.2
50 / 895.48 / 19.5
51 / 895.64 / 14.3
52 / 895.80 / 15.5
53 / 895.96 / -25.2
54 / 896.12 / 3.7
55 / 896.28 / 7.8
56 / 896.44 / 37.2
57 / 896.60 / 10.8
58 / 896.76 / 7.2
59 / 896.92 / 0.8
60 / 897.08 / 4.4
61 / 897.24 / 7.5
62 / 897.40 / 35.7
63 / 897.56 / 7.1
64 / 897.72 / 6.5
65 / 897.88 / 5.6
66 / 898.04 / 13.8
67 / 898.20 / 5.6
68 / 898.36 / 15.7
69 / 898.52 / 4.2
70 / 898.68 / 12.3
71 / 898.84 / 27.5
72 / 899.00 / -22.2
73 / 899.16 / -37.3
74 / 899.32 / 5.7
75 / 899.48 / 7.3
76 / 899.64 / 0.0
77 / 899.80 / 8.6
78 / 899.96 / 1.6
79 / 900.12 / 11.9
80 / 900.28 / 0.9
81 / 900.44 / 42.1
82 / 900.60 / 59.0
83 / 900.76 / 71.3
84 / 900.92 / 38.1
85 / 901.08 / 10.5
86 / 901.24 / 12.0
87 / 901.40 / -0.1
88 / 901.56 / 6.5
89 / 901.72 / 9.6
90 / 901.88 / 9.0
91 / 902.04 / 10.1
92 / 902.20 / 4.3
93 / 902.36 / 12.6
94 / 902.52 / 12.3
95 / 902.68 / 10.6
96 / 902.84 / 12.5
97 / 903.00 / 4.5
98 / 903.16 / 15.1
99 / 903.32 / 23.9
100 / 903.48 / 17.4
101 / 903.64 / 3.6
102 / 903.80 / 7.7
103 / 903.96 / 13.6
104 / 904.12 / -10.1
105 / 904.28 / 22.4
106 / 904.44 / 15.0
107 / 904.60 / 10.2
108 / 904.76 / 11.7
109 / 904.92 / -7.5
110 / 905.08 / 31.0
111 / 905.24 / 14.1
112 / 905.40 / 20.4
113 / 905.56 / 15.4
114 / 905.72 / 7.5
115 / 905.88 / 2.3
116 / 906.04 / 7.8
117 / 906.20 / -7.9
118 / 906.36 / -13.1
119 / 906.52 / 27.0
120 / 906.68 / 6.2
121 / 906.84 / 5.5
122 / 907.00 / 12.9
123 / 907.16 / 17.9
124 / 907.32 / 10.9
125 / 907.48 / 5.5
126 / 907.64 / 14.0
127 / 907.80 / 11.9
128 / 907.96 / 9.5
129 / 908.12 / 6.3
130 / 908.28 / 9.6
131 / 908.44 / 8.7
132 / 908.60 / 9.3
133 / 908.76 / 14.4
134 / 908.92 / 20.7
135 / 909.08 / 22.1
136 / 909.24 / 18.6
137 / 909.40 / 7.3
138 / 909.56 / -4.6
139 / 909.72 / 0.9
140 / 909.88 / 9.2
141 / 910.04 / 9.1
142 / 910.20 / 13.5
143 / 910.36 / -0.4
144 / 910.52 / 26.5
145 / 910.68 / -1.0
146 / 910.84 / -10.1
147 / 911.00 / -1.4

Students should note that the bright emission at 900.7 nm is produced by H-beta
